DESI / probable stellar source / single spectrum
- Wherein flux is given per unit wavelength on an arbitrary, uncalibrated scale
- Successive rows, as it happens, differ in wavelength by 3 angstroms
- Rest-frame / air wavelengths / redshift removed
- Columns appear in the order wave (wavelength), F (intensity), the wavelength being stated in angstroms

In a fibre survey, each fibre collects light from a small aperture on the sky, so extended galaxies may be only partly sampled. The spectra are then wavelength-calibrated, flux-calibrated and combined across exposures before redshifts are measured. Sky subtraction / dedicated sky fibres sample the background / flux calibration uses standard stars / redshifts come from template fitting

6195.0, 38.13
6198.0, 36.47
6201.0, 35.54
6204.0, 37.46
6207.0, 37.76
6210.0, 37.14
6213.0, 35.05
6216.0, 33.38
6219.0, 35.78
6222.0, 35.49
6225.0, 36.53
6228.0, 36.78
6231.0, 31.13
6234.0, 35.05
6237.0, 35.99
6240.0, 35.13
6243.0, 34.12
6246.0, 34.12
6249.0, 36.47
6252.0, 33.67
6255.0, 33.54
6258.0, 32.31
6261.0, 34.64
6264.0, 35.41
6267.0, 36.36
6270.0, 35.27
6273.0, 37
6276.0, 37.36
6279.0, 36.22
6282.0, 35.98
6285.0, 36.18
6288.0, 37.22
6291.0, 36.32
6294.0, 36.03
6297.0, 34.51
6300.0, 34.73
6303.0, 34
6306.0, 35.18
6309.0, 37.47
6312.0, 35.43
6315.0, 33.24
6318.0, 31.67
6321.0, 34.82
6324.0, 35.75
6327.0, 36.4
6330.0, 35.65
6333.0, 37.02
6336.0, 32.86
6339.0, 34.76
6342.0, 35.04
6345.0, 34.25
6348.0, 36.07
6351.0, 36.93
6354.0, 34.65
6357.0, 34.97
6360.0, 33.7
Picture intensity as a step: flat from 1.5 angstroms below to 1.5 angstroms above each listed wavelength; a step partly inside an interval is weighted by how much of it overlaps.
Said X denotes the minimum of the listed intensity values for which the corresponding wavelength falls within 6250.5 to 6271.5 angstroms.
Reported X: 32.31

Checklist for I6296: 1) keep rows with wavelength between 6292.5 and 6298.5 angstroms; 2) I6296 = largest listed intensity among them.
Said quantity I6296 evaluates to 36.03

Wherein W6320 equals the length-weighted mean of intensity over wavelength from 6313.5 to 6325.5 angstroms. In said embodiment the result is 33.9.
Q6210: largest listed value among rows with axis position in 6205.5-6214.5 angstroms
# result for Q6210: 37.76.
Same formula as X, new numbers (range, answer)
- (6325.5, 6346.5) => 32.86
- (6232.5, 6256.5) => 33.54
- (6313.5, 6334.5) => 31.67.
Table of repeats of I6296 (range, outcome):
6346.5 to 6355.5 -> 36.93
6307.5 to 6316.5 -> 37.47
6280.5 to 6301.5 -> 37.22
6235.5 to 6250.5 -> 36.47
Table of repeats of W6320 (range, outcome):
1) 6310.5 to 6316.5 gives 34.3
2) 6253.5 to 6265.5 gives 34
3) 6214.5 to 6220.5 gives 34.6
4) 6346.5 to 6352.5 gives 36.5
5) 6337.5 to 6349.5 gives 35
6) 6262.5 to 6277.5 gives 36.3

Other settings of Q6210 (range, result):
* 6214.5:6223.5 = 35.78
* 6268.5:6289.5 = 37.36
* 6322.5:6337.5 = 37.02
